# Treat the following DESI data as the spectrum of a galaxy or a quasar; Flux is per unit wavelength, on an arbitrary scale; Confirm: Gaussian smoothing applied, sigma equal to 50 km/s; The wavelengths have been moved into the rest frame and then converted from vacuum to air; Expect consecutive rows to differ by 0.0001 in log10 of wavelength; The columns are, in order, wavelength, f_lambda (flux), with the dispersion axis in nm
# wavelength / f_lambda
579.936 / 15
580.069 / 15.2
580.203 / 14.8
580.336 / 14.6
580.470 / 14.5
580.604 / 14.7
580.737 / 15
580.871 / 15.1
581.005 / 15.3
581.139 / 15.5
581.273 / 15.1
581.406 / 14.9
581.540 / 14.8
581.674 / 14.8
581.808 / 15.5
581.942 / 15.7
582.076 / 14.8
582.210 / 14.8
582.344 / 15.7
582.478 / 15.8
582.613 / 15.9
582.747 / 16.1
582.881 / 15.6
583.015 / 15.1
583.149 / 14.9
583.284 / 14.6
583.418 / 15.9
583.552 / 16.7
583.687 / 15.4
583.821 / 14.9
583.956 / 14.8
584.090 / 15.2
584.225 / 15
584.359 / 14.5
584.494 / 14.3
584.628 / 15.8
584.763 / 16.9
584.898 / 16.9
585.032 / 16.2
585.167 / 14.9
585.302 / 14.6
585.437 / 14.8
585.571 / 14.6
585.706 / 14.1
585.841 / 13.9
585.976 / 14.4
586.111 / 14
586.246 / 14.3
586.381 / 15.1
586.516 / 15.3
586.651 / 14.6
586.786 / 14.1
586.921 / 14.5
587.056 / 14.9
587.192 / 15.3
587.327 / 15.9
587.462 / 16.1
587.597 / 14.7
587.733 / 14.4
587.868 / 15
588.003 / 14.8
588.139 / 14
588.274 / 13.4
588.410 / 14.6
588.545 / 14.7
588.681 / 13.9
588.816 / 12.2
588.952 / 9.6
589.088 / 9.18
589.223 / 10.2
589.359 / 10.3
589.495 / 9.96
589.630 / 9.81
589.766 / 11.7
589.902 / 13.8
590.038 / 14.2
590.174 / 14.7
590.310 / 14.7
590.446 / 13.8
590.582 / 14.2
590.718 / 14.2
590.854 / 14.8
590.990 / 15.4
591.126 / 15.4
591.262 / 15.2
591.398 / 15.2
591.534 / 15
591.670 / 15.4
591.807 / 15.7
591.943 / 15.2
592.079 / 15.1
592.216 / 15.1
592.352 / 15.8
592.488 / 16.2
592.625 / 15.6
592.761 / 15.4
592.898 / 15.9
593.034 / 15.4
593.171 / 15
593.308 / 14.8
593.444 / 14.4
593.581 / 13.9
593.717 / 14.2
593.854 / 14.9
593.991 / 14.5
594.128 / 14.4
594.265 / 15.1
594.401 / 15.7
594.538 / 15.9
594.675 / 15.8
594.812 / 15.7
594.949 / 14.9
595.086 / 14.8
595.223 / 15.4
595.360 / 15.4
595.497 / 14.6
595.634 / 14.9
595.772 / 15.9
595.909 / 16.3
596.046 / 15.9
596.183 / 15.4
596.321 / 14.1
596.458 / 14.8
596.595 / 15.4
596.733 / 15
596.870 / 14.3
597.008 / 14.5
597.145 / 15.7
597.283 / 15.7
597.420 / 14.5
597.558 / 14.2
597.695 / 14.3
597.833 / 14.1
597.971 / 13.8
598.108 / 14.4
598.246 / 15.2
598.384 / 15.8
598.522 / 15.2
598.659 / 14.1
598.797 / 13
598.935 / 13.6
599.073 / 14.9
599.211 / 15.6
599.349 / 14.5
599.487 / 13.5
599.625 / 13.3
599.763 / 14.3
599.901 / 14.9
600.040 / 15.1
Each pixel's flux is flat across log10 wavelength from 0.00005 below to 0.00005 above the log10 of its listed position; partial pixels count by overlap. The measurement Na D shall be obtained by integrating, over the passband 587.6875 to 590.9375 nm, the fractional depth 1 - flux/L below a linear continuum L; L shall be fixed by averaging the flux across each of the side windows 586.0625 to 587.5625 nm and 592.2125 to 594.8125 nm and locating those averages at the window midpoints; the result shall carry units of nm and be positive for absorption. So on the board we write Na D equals 0.44 nm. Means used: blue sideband 14.9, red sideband 15.2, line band 13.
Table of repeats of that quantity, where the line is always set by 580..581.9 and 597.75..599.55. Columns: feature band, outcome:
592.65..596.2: -0.147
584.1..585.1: -0.050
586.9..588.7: 0.003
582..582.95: -0.037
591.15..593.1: -0.106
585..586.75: 0.024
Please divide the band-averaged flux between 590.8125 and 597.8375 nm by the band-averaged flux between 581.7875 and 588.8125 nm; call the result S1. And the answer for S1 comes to 1.0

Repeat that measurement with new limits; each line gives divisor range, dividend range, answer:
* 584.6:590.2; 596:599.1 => 1.05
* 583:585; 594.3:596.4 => 1.00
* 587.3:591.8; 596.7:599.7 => 1.06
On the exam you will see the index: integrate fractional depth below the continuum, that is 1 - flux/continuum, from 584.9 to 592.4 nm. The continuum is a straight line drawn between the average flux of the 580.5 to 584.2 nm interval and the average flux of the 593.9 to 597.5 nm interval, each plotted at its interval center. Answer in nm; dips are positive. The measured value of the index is 0.530 nm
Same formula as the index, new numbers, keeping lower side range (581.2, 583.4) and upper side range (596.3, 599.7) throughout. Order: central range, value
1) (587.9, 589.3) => 0.21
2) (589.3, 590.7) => 0.20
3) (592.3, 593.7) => -0.04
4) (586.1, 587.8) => 0.02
